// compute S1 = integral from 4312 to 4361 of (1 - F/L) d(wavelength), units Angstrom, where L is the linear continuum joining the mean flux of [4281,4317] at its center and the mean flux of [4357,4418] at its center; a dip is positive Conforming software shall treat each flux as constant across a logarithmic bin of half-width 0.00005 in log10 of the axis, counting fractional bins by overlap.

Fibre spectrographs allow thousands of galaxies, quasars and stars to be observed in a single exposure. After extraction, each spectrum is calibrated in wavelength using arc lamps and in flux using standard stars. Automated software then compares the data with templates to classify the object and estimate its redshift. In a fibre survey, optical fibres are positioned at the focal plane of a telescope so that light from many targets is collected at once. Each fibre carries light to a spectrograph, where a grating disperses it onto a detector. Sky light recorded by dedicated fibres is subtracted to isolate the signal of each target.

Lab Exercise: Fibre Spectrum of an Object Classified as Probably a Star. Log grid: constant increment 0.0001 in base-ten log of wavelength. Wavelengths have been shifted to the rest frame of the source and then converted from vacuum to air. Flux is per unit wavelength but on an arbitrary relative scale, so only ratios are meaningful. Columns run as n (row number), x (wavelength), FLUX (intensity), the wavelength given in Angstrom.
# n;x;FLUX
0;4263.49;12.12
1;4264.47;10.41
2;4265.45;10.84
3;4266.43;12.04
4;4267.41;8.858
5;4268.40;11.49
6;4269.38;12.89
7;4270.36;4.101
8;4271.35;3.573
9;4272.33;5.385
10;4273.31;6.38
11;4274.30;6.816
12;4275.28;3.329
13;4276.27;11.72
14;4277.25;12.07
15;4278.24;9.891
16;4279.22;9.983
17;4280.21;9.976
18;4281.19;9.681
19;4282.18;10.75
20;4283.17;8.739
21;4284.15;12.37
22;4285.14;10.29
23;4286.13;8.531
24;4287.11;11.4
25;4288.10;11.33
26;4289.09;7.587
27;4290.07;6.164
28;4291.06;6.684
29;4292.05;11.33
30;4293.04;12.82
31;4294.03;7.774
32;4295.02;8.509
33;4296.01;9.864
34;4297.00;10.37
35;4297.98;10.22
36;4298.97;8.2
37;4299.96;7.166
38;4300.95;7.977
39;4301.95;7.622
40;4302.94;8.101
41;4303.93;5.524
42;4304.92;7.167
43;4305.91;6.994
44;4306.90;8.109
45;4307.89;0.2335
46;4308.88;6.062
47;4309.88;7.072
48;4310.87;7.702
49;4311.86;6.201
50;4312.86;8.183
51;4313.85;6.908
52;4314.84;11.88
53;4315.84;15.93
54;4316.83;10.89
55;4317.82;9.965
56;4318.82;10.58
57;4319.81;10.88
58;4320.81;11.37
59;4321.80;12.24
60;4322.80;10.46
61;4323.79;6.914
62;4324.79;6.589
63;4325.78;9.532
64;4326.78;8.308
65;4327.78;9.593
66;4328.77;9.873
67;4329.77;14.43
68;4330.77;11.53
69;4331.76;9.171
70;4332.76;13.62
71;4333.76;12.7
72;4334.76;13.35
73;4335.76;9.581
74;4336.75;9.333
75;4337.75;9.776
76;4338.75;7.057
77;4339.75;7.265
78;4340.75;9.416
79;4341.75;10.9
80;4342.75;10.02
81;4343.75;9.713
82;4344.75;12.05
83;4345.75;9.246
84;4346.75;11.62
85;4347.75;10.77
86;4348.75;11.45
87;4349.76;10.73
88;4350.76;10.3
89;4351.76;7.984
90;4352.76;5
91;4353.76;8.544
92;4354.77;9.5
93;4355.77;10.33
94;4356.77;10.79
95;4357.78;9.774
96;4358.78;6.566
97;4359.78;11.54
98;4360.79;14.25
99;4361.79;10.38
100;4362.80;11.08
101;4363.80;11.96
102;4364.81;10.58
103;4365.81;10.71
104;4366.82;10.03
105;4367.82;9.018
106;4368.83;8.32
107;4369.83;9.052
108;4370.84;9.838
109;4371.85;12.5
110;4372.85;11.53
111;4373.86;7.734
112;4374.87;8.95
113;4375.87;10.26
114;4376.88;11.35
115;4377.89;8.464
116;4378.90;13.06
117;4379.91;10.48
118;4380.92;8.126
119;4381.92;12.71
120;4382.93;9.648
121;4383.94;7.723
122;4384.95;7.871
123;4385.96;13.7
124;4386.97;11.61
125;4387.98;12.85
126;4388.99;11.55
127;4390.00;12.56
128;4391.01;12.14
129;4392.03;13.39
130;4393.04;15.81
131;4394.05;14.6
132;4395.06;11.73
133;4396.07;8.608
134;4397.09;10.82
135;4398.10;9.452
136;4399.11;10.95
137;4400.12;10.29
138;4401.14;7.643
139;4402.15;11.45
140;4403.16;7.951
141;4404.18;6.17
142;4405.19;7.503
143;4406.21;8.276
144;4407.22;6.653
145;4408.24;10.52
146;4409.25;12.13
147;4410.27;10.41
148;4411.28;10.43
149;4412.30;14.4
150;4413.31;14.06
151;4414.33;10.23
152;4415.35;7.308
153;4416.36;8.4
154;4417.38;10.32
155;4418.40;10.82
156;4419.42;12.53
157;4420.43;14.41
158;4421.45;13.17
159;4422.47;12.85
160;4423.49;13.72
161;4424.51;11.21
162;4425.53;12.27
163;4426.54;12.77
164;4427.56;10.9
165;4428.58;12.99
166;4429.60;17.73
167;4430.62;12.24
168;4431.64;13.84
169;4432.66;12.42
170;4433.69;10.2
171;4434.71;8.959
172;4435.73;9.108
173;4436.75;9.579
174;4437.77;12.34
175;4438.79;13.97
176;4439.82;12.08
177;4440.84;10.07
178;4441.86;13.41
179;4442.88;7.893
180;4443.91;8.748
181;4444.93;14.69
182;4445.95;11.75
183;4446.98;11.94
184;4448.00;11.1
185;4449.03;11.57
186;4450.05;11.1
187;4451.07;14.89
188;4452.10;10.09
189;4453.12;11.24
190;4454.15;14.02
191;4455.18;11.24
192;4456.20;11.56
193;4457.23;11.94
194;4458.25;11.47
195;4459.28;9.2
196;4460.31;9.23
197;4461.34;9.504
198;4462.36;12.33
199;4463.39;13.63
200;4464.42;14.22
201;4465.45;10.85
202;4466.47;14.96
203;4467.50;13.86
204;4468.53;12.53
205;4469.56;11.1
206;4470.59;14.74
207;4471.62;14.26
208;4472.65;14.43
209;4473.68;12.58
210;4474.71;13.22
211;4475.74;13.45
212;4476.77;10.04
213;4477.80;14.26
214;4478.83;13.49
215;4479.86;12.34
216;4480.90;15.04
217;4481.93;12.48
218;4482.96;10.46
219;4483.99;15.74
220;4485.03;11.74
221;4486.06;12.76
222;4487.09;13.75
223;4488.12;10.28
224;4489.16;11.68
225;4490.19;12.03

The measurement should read -3.6 Angstrom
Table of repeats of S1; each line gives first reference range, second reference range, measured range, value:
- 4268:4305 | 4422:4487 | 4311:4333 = -1.4 Angstrom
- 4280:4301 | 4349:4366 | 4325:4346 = -0.9 Angstrom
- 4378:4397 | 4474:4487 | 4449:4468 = 1.0 Angstrom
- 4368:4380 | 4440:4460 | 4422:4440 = -1.7 Angstrom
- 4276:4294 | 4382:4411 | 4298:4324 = 4.1 Angstrom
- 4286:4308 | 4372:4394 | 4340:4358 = 0.3 Angstrom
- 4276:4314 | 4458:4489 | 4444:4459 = 0.2 Angstrom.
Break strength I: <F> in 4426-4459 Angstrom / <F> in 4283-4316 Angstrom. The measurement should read 1.39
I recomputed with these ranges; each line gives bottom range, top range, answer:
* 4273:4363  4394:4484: 1.23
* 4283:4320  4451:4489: 1.42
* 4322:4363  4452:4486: 1.25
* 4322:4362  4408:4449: 1.17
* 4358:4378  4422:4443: 1.17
